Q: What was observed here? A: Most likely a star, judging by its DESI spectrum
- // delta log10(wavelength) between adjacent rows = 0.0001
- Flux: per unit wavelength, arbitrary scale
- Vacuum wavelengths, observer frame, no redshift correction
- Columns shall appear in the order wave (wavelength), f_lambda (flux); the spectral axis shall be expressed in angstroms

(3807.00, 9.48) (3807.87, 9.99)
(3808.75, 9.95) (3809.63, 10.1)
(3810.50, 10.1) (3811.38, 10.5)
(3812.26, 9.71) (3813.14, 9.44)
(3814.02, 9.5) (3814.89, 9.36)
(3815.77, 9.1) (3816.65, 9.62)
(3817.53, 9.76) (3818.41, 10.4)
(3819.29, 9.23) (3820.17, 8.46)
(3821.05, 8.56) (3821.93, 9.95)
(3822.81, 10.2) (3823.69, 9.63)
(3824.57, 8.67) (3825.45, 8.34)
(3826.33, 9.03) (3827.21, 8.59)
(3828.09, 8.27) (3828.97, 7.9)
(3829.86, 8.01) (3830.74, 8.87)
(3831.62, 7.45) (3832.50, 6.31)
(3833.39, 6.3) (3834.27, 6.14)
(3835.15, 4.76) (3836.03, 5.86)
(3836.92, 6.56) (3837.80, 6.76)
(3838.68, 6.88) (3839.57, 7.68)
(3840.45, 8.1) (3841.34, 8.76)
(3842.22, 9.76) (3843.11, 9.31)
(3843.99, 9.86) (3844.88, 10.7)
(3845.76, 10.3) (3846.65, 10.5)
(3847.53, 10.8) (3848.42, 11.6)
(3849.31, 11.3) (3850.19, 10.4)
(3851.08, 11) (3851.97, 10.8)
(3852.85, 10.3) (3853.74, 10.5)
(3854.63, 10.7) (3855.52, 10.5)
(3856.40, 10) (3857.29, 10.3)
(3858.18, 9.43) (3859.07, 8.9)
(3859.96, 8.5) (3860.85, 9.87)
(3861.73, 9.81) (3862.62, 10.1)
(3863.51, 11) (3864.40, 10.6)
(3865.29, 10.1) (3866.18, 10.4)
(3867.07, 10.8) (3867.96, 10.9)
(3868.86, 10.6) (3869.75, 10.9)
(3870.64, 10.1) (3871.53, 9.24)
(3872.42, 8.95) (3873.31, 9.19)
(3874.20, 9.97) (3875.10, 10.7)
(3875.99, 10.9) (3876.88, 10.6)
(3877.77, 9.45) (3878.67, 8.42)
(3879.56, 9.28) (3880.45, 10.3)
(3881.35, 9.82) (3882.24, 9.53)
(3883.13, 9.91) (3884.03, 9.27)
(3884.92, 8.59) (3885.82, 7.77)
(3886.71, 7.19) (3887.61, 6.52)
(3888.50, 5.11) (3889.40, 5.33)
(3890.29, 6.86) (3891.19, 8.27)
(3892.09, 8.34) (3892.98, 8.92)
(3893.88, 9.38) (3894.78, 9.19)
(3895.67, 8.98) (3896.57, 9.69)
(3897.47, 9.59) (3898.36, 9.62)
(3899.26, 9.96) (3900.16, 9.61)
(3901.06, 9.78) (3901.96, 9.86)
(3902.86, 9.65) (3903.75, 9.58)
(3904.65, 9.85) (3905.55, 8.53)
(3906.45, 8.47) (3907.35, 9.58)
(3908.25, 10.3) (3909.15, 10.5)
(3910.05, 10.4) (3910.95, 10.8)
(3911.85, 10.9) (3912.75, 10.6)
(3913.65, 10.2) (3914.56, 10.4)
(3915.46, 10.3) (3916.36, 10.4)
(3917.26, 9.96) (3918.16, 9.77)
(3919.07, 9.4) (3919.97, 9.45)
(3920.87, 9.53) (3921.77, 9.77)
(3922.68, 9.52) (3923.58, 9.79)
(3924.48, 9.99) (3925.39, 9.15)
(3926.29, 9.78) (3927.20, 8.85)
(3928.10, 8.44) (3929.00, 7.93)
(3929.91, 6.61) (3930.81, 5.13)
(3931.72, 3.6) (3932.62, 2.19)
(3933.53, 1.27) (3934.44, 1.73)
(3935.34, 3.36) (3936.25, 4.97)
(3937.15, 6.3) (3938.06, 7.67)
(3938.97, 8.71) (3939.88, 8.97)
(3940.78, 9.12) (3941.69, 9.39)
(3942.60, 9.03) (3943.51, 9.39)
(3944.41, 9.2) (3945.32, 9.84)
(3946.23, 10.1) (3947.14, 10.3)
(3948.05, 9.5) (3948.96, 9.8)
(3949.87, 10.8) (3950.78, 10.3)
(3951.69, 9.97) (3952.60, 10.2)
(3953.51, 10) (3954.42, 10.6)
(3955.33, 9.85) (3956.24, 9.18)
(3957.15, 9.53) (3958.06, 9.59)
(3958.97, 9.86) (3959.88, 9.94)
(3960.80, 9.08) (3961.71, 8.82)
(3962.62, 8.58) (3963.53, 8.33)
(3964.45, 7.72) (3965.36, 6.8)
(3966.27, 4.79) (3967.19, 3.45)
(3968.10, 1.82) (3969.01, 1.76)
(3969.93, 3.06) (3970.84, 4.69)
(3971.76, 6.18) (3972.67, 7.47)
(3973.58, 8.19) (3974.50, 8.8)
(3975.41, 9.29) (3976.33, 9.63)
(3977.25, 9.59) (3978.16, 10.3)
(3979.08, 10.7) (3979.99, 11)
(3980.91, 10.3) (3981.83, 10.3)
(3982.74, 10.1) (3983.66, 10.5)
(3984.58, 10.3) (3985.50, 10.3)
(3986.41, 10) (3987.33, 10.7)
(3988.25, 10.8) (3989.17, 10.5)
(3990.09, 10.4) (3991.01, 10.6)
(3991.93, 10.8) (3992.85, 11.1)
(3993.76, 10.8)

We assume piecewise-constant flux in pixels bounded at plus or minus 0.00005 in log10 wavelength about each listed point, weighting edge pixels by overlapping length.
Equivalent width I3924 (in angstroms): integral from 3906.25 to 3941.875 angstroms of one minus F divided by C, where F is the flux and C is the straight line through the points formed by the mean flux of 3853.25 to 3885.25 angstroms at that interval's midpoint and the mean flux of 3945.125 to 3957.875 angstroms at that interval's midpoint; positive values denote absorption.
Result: 5.9 angstroms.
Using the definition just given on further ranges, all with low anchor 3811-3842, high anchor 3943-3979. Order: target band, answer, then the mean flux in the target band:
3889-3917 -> -3.72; 9.49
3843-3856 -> -3.47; 10.6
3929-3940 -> 4.38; 5.04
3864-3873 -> -2.01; 10.2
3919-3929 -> -1.16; 9.37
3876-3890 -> -0.26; 8.53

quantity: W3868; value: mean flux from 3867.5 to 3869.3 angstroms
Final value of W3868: 10.7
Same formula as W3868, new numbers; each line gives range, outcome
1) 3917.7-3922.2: 9.59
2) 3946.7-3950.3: 10.1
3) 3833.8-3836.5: 5.61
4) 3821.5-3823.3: 10.1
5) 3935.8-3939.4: 6.9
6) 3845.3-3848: 10.6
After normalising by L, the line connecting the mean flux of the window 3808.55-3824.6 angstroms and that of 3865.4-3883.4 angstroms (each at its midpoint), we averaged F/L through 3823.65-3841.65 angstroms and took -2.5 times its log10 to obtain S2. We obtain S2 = 0.280 mag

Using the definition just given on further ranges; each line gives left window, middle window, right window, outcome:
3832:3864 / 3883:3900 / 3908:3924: 0.17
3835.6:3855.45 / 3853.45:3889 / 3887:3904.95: -0.06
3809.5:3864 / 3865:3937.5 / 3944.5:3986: 0.02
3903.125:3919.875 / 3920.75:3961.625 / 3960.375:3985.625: 0.07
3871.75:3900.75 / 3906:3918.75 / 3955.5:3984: -0.18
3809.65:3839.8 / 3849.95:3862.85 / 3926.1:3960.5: -0.20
